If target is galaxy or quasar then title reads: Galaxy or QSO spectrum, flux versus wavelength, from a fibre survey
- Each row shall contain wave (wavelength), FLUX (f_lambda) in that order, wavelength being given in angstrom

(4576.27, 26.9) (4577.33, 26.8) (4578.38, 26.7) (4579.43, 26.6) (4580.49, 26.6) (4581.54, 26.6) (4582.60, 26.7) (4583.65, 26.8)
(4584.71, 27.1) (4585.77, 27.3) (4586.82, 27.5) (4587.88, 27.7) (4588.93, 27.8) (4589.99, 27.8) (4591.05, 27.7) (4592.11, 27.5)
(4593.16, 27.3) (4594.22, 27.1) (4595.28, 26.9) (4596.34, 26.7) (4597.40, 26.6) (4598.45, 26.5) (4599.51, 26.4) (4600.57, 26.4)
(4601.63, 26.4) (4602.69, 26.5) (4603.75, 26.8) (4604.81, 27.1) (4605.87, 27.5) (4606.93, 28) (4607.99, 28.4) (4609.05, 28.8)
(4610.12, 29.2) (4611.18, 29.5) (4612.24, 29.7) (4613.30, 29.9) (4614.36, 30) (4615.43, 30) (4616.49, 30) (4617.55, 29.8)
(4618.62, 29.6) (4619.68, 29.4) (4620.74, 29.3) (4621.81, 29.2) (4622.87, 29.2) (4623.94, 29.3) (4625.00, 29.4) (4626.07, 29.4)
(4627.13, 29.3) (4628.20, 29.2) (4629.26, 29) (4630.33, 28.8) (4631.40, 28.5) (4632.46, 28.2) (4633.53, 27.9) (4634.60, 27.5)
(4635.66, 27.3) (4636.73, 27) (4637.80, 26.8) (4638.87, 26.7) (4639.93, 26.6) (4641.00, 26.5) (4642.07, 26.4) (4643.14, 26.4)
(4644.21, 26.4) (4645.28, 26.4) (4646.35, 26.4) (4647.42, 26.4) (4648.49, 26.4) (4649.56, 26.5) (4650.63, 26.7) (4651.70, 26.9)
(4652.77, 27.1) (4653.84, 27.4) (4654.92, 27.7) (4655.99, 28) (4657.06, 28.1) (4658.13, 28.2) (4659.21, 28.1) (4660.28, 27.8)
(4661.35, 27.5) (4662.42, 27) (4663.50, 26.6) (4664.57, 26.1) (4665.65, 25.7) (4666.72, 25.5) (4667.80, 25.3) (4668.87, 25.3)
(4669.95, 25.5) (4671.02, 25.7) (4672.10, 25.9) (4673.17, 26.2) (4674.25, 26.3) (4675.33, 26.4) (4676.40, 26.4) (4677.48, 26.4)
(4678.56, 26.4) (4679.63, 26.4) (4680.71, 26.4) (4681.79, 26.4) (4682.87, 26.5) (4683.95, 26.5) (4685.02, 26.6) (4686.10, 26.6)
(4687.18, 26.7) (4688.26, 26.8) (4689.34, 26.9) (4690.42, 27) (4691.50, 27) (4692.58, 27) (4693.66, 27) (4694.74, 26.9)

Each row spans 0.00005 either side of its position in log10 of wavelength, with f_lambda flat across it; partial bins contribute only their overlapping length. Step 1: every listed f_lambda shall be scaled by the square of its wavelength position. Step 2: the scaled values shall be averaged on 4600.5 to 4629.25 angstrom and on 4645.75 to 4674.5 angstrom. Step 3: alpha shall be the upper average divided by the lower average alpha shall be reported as 0.9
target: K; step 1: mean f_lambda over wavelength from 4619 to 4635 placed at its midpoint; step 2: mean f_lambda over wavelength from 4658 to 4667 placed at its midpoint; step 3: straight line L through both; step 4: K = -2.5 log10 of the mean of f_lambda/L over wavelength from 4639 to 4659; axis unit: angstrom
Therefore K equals 0.03 mag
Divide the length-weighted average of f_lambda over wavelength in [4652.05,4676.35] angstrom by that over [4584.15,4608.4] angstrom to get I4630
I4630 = 0.98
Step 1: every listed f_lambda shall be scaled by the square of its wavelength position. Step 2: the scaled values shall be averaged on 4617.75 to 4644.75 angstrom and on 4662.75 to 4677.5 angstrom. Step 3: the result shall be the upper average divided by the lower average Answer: 0.9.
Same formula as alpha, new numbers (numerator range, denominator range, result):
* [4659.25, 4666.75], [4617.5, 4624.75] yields 0.93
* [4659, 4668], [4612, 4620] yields 0.91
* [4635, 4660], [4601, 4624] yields 0.95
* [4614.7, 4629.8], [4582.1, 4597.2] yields 1.10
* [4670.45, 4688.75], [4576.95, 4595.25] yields 1.01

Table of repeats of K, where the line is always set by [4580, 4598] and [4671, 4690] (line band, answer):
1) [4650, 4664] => -0.034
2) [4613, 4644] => -0.063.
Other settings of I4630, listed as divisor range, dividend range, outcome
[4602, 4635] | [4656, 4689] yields 0.92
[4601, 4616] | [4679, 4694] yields 0.94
